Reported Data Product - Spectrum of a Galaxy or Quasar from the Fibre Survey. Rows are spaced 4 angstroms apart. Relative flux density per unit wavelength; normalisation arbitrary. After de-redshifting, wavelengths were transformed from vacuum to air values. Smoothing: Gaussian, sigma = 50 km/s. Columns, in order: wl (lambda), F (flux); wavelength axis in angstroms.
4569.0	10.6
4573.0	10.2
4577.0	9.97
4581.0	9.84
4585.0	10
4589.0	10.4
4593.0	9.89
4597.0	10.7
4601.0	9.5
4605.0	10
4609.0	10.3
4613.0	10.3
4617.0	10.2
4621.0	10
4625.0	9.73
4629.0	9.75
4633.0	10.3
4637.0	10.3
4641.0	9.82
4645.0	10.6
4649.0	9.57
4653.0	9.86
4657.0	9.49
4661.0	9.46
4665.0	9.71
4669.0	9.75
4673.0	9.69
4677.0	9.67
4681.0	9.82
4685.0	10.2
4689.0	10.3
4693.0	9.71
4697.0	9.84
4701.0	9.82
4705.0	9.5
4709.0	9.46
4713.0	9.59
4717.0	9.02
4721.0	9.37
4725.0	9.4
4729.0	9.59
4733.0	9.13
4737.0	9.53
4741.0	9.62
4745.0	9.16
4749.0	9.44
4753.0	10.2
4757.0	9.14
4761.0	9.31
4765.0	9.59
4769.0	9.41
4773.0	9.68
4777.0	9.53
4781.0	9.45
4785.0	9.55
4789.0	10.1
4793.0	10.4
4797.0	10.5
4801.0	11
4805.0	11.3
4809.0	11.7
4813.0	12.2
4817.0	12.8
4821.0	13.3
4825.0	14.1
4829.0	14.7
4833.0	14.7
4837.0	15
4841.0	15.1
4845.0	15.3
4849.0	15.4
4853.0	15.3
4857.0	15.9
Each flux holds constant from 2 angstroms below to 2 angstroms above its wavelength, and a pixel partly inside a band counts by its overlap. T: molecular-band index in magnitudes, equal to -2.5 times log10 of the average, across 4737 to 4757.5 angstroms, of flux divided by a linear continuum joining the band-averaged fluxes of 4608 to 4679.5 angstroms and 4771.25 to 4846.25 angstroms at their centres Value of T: 0.18 mag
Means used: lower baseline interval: 9.91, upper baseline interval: 12.1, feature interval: 9.54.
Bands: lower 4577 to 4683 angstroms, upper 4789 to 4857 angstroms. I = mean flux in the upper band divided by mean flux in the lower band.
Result 1.34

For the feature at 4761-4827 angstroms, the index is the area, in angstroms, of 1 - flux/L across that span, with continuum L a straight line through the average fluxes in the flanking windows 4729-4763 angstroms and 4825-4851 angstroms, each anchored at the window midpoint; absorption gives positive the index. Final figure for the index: 7.98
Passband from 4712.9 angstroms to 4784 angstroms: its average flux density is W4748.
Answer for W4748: 9.45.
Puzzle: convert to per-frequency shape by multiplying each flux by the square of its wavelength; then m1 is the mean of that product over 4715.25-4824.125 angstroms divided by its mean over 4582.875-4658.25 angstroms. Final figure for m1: 1.08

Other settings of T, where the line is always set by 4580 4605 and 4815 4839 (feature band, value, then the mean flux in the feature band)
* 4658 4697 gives 0.18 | 9.81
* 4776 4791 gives 0.35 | 9.67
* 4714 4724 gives 0.30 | 9.25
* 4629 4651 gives 0.08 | 10.1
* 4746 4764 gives 0.33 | 9.51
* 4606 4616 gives 0.01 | 10.3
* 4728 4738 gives 0.31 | 9.39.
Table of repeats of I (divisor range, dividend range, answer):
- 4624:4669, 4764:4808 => 1.02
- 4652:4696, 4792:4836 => 1.28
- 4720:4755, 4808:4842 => 1.45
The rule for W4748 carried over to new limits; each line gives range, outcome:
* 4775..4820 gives 10.8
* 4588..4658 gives 10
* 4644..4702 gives 9.82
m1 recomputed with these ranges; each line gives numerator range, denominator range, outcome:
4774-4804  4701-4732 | 1.10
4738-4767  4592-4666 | 1.00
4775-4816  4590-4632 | 1.14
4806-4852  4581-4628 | 1.53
